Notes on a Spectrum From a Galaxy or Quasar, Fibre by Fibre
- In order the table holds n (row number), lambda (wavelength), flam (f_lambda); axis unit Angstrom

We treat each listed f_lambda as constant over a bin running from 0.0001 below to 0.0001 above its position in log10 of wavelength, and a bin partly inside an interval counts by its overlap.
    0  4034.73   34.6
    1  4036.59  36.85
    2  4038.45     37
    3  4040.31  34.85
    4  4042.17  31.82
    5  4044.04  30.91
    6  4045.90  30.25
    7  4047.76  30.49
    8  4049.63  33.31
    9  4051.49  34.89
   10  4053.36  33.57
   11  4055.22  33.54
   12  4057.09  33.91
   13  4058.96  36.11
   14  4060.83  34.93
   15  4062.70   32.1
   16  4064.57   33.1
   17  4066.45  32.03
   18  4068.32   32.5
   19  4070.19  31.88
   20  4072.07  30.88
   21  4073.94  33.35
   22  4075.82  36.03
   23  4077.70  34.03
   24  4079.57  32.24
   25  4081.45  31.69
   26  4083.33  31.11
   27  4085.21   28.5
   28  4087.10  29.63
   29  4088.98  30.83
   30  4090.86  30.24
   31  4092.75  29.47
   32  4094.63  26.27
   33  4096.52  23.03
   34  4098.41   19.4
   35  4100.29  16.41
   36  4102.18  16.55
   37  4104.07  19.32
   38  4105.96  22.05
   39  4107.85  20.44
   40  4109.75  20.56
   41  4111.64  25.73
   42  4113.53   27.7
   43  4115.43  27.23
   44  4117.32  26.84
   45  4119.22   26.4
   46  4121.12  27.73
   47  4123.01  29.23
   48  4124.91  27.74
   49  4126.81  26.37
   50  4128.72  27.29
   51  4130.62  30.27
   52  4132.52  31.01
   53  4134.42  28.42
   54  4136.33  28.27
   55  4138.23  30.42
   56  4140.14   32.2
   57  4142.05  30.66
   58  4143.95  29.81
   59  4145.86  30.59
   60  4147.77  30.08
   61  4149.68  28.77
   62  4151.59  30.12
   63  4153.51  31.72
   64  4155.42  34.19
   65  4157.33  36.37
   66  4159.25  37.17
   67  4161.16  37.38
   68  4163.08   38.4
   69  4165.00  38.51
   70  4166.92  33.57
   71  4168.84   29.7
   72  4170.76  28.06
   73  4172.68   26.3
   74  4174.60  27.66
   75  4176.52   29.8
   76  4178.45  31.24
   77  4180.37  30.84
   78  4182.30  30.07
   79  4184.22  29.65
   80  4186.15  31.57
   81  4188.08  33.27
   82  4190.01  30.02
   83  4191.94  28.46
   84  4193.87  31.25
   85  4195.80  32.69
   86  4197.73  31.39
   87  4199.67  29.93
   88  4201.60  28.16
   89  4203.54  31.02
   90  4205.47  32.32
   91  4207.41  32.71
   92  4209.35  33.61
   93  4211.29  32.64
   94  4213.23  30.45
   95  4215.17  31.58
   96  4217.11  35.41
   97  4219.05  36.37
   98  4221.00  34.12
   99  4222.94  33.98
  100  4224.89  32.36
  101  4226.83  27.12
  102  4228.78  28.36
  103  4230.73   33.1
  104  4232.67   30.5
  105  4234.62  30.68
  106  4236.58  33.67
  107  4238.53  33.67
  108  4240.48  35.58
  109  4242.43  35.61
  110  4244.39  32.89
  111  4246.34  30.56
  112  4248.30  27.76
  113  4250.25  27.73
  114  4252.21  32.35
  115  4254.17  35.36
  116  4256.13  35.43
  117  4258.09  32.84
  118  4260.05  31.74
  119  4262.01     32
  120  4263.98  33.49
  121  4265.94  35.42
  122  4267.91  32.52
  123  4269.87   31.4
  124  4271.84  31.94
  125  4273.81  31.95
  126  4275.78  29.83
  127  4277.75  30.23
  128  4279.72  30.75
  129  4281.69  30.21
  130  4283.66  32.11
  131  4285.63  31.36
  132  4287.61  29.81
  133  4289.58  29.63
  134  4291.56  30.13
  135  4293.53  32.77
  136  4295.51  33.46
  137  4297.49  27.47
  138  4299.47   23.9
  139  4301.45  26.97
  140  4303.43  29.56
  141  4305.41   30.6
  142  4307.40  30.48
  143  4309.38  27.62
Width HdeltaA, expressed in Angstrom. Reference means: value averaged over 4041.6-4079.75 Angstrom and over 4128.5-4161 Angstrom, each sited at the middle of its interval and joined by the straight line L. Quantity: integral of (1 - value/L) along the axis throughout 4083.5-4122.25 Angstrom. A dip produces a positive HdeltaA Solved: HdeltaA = 8.8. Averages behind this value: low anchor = 33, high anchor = 31.3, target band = 24.9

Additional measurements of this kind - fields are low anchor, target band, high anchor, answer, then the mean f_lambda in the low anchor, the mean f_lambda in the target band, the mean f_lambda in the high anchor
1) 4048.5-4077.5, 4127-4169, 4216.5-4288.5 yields 1.1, 33.5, 32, 32.2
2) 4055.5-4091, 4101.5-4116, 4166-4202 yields 4.2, 32.4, 22.4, 30.2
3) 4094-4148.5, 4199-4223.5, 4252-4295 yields -2.4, 26.1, 32.5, 32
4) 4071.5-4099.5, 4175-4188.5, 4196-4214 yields 0.2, 29.7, 30.7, 31.4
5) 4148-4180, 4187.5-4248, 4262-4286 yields 0.1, 32.3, 32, 31.8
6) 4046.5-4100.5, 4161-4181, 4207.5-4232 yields 0.1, 31.1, 31.7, 32.4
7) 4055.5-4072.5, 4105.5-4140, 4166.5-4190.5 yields 4.9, 33.1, 27.1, 30.1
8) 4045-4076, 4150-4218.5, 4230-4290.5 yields 1.0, 33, 31.9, 32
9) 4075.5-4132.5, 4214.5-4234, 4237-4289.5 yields -1.0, 26.6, 32.3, 32.1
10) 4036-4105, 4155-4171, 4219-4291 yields -2.0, 30.6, 35.1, 31.9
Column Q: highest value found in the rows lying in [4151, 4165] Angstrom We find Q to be 38.51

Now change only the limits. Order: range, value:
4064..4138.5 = 36.03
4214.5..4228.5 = 36.37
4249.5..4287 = 35.43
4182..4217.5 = 35.41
